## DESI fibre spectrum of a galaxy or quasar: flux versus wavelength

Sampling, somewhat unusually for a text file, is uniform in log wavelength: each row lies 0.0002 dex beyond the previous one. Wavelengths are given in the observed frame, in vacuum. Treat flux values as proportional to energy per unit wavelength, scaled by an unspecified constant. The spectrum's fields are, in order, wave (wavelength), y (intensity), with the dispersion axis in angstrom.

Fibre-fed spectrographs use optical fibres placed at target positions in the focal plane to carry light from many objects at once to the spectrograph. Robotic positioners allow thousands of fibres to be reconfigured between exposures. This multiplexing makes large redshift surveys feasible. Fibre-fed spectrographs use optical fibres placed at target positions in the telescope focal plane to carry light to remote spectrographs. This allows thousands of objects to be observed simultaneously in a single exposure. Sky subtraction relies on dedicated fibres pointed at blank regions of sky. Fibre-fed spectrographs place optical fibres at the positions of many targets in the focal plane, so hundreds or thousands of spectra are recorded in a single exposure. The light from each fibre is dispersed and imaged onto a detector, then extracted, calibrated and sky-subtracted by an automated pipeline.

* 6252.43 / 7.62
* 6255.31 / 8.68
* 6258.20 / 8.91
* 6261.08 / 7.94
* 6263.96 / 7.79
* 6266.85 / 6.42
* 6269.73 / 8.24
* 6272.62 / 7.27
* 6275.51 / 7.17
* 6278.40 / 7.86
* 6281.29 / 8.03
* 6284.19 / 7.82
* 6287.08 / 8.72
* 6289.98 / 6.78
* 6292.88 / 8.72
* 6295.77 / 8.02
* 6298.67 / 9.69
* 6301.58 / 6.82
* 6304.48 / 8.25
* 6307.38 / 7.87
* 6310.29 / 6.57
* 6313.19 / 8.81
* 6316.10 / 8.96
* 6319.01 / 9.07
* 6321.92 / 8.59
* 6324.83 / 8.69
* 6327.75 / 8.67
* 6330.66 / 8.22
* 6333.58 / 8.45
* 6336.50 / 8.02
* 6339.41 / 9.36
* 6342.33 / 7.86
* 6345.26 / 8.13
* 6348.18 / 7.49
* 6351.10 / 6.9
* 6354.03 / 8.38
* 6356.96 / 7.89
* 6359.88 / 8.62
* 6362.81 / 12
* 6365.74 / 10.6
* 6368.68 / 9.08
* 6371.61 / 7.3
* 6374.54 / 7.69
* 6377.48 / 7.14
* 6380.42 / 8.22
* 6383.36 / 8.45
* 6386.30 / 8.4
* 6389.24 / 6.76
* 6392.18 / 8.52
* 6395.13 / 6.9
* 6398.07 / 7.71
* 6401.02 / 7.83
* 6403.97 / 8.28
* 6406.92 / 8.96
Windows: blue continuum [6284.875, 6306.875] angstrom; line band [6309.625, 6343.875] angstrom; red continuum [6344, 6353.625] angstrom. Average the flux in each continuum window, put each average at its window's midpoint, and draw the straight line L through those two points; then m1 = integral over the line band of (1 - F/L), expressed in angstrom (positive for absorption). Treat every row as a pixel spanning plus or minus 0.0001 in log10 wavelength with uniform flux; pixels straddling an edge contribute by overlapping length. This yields -2.9 angstrom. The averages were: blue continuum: 8.12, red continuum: 7.59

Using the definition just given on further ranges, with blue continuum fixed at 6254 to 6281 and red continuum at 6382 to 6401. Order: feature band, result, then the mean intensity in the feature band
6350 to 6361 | -0.2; 7.96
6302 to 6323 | -1.1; 8.23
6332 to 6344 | -0.9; 8.41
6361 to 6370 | -3.1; 10.5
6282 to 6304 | -0.8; 8.08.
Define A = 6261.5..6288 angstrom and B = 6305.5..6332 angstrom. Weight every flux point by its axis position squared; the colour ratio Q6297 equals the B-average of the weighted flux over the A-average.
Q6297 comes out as 1.11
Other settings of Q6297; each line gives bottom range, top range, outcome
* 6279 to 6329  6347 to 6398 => 1.02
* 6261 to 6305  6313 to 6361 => 1.08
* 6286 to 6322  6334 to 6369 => 1.07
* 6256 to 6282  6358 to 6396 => 1.13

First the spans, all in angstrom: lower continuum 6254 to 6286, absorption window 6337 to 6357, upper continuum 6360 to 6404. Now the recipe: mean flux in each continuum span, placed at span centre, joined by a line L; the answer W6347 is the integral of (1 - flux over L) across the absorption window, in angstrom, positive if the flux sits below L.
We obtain 0.4 angstrom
